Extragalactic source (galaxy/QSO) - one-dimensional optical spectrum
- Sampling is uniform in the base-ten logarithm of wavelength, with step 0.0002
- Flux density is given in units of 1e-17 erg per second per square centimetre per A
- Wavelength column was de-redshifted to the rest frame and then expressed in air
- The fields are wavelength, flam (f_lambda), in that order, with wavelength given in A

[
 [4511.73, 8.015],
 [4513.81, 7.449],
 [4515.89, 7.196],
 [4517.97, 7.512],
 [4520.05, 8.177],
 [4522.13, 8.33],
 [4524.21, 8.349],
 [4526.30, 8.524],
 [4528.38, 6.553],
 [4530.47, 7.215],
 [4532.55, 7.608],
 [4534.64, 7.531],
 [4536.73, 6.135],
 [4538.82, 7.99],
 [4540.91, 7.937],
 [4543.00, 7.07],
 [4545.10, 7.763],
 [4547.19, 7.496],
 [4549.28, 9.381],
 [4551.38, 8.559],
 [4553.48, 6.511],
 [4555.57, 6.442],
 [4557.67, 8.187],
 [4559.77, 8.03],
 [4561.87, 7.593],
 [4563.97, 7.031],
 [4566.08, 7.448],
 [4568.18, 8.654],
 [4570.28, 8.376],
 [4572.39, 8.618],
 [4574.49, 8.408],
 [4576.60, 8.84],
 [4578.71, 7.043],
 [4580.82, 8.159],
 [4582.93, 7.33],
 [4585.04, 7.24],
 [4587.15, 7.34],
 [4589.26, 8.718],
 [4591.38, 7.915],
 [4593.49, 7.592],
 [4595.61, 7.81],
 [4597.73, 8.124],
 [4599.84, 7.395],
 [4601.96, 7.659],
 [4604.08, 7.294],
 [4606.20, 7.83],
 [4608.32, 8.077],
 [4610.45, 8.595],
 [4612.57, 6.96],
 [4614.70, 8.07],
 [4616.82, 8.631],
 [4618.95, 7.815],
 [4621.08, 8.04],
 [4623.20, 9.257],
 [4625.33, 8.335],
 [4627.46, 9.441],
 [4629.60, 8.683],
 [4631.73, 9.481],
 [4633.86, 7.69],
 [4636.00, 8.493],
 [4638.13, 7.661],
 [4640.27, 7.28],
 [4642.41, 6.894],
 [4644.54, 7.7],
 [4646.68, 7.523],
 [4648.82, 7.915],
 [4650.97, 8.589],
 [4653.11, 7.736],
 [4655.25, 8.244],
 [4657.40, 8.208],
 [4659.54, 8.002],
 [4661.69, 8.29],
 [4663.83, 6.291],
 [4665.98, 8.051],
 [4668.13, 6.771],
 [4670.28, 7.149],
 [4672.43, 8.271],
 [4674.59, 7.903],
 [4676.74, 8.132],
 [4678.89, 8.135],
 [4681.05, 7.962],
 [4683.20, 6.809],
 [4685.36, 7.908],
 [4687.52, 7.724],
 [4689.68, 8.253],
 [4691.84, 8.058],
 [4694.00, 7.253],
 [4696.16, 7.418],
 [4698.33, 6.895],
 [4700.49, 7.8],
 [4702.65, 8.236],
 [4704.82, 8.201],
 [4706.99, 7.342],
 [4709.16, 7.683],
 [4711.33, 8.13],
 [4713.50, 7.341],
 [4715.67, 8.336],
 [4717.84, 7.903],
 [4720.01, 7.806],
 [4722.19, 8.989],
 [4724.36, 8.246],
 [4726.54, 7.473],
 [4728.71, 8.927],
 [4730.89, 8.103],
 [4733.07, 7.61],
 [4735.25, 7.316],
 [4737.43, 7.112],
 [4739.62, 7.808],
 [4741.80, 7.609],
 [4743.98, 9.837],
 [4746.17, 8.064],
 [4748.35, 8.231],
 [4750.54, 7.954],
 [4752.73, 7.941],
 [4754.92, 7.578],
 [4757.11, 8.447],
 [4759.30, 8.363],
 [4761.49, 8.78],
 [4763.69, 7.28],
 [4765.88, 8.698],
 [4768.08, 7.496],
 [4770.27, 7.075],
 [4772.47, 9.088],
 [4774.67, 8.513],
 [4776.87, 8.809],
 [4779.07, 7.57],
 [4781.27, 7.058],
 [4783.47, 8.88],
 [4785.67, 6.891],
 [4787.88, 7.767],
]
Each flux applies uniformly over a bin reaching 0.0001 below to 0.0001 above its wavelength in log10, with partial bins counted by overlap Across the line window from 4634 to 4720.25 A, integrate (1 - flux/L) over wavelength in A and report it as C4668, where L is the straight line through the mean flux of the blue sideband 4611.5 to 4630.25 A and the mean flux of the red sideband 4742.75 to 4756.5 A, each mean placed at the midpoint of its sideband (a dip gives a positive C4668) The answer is 5.8 A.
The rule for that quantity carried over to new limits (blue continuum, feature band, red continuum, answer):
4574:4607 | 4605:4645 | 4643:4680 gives -1.9 A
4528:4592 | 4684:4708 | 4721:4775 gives 0.8 A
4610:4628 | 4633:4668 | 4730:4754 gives 2.0 A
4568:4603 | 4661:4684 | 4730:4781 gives 1.1 A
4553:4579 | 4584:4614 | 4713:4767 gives 0.5 A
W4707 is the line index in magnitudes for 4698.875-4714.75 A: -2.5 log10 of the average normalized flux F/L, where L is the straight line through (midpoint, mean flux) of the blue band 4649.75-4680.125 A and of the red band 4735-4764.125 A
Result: 0.02 mag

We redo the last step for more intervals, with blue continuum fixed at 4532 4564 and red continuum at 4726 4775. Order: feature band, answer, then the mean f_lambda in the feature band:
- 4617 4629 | -0.11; 8.58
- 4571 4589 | -0.04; 7.92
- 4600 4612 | -0.01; 7.81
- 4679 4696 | 0.03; 7.72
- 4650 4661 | -0.04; 8.16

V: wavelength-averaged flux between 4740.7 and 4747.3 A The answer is 8.51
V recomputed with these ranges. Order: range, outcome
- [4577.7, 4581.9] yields 7.6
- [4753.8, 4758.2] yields 8.01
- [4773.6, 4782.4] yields 7.99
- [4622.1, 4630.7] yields 8.93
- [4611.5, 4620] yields 7.87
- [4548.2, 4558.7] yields 7.82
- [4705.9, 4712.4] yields 7.71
